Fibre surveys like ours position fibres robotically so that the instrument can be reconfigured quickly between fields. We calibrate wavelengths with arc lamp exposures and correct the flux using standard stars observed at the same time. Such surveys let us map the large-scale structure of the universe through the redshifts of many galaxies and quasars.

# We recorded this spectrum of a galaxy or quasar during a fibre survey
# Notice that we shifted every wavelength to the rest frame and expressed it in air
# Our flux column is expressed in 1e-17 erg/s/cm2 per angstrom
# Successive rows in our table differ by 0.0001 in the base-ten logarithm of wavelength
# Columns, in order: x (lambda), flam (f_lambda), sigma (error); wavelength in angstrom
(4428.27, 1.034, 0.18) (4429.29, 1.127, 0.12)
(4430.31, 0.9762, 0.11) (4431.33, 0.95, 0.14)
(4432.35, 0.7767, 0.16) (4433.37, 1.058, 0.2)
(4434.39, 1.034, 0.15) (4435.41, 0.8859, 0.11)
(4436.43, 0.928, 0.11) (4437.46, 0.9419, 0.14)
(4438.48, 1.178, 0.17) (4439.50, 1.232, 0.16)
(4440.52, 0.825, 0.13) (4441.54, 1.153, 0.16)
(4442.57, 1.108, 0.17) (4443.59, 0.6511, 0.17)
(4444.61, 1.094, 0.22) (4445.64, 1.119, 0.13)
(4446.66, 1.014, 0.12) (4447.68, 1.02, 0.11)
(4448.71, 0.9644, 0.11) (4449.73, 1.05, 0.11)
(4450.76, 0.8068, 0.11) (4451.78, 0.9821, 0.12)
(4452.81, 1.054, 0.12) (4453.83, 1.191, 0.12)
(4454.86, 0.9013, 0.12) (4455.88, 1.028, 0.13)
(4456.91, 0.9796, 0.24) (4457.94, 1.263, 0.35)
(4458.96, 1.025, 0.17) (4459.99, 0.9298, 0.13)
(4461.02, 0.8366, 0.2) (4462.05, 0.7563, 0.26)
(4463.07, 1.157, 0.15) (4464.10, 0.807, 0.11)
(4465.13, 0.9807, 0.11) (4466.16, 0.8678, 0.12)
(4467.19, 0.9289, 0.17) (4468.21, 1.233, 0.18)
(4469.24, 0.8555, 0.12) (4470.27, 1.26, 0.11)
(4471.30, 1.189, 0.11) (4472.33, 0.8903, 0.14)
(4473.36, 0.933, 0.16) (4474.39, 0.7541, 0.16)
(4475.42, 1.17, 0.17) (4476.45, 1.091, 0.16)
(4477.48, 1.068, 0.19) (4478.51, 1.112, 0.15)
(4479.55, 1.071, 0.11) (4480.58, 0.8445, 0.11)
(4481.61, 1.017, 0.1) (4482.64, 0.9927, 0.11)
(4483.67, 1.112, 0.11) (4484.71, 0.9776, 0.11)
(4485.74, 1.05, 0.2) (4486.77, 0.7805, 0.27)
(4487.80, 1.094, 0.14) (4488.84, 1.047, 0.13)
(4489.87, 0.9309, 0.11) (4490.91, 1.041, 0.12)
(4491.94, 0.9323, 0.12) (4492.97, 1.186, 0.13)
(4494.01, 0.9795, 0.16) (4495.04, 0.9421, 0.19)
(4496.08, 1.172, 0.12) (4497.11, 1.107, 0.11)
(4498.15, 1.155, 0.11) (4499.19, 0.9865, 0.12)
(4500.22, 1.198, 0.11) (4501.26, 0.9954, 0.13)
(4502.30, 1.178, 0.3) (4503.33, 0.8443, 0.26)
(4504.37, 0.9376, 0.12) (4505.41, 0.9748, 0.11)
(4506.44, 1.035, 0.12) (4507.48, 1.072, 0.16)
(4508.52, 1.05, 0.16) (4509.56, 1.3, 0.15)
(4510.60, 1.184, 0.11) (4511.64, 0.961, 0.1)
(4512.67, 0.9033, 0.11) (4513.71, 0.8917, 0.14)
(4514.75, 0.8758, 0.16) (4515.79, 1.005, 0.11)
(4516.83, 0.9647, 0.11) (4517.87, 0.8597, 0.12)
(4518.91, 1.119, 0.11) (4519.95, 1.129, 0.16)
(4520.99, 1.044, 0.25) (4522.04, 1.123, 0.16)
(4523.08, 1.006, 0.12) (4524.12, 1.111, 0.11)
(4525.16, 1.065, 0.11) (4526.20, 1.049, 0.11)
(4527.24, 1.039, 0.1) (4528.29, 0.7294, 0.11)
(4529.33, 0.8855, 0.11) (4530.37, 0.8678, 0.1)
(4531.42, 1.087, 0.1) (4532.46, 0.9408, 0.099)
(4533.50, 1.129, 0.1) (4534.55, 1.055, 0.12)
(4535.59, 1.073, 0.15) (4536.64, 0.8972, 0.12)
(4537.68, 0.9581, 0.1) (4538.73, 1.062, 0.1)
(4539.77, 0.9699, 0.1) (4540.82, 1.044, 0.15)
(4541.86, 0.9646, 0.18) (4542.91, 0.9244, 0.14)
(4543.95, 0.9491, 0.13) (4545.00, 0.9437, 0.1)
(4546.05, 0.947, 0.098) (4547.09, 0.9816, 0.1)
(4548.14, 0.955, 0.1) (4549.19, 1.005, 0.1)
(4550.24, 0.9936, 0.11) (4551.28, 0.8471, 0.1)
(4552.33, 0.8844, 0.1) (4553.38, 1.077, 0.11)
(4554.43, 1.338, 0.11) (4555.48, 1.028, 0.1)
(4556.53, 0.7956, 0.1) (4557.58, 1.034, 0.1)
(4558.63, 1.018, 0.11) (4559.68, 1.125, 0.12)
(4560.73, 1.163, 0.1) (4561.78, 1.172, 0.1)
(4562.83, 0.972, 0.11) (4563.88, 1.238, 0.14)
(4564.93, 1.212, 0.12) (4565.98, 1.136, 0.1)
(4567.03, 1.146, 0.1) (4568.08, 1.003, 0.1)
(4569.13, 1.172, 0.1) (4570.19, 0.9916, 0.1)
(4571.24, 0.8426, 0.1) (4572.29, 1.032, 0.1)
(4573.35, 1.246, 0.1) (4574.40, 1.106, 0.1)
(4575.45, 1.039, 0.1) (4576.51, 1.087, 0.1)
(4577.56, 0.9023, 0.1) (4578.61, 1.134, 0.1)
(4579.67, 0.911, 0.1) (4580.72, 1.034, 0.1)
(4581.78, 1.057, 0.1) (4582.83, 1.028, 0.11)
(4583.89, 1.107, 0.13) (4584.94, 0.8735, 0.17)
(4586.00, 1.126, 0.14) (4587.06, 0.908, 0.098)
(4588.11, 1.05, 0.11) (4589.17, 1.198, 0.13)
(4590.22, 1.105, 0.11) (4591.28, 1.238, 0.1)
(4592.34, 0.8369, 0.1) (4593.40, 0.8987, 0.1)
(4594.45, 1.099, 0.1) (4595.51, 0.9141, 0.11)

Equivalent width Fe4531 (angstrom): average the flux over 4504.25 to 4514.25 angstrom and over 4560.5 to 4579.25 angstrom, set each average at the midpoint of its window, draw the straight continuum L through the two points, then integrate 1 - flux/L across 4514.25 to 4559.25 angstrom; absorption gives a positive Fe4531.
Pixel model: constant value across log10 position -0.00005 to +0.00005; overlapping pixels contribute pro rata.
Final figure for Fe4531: 2.68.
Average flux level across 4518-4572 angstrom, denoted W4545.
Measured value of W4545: 1.02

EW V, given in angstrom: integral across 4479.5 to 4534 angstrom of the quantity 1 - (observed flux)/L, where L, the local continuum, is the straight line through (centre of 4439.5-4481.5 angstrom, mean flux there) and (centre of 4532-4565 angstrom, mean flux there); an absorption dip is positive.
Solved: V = -0.4 angstrom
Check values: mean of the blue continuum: 1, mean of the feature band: 1.02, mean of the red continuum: 1.02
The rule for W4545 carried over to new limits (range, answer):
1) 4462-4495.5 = 1.01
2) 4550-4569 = 1.07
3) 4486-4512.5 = 1.04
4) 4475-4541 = 1.02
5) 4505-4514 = 1.05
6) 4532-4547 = 0.99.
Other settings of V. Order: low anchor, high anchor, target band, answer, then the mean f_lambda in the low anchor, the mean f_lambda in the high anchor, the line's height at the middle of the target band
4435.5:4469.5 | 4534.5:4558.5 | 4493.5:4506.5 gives -0.6 angstrom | 0.995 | 0.987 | 0.991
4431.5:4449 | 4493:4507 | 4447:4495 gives 0.9 angstrom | 0.999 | 1.04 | 1.02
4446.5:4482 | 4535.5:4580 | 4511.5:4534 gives 0.6 angstrom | 1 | 1.03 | 1.02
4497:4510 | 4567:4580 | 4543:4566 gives 0.4 angstrom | 1.06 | 1.05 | 1.05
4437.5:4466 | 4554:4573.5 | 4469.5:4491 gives 0.1 angstrom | 1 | 1.08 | 1.02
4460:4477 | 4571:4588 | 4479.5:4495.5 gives -0.1 angstrom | 0.981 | 1.03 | 0.989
